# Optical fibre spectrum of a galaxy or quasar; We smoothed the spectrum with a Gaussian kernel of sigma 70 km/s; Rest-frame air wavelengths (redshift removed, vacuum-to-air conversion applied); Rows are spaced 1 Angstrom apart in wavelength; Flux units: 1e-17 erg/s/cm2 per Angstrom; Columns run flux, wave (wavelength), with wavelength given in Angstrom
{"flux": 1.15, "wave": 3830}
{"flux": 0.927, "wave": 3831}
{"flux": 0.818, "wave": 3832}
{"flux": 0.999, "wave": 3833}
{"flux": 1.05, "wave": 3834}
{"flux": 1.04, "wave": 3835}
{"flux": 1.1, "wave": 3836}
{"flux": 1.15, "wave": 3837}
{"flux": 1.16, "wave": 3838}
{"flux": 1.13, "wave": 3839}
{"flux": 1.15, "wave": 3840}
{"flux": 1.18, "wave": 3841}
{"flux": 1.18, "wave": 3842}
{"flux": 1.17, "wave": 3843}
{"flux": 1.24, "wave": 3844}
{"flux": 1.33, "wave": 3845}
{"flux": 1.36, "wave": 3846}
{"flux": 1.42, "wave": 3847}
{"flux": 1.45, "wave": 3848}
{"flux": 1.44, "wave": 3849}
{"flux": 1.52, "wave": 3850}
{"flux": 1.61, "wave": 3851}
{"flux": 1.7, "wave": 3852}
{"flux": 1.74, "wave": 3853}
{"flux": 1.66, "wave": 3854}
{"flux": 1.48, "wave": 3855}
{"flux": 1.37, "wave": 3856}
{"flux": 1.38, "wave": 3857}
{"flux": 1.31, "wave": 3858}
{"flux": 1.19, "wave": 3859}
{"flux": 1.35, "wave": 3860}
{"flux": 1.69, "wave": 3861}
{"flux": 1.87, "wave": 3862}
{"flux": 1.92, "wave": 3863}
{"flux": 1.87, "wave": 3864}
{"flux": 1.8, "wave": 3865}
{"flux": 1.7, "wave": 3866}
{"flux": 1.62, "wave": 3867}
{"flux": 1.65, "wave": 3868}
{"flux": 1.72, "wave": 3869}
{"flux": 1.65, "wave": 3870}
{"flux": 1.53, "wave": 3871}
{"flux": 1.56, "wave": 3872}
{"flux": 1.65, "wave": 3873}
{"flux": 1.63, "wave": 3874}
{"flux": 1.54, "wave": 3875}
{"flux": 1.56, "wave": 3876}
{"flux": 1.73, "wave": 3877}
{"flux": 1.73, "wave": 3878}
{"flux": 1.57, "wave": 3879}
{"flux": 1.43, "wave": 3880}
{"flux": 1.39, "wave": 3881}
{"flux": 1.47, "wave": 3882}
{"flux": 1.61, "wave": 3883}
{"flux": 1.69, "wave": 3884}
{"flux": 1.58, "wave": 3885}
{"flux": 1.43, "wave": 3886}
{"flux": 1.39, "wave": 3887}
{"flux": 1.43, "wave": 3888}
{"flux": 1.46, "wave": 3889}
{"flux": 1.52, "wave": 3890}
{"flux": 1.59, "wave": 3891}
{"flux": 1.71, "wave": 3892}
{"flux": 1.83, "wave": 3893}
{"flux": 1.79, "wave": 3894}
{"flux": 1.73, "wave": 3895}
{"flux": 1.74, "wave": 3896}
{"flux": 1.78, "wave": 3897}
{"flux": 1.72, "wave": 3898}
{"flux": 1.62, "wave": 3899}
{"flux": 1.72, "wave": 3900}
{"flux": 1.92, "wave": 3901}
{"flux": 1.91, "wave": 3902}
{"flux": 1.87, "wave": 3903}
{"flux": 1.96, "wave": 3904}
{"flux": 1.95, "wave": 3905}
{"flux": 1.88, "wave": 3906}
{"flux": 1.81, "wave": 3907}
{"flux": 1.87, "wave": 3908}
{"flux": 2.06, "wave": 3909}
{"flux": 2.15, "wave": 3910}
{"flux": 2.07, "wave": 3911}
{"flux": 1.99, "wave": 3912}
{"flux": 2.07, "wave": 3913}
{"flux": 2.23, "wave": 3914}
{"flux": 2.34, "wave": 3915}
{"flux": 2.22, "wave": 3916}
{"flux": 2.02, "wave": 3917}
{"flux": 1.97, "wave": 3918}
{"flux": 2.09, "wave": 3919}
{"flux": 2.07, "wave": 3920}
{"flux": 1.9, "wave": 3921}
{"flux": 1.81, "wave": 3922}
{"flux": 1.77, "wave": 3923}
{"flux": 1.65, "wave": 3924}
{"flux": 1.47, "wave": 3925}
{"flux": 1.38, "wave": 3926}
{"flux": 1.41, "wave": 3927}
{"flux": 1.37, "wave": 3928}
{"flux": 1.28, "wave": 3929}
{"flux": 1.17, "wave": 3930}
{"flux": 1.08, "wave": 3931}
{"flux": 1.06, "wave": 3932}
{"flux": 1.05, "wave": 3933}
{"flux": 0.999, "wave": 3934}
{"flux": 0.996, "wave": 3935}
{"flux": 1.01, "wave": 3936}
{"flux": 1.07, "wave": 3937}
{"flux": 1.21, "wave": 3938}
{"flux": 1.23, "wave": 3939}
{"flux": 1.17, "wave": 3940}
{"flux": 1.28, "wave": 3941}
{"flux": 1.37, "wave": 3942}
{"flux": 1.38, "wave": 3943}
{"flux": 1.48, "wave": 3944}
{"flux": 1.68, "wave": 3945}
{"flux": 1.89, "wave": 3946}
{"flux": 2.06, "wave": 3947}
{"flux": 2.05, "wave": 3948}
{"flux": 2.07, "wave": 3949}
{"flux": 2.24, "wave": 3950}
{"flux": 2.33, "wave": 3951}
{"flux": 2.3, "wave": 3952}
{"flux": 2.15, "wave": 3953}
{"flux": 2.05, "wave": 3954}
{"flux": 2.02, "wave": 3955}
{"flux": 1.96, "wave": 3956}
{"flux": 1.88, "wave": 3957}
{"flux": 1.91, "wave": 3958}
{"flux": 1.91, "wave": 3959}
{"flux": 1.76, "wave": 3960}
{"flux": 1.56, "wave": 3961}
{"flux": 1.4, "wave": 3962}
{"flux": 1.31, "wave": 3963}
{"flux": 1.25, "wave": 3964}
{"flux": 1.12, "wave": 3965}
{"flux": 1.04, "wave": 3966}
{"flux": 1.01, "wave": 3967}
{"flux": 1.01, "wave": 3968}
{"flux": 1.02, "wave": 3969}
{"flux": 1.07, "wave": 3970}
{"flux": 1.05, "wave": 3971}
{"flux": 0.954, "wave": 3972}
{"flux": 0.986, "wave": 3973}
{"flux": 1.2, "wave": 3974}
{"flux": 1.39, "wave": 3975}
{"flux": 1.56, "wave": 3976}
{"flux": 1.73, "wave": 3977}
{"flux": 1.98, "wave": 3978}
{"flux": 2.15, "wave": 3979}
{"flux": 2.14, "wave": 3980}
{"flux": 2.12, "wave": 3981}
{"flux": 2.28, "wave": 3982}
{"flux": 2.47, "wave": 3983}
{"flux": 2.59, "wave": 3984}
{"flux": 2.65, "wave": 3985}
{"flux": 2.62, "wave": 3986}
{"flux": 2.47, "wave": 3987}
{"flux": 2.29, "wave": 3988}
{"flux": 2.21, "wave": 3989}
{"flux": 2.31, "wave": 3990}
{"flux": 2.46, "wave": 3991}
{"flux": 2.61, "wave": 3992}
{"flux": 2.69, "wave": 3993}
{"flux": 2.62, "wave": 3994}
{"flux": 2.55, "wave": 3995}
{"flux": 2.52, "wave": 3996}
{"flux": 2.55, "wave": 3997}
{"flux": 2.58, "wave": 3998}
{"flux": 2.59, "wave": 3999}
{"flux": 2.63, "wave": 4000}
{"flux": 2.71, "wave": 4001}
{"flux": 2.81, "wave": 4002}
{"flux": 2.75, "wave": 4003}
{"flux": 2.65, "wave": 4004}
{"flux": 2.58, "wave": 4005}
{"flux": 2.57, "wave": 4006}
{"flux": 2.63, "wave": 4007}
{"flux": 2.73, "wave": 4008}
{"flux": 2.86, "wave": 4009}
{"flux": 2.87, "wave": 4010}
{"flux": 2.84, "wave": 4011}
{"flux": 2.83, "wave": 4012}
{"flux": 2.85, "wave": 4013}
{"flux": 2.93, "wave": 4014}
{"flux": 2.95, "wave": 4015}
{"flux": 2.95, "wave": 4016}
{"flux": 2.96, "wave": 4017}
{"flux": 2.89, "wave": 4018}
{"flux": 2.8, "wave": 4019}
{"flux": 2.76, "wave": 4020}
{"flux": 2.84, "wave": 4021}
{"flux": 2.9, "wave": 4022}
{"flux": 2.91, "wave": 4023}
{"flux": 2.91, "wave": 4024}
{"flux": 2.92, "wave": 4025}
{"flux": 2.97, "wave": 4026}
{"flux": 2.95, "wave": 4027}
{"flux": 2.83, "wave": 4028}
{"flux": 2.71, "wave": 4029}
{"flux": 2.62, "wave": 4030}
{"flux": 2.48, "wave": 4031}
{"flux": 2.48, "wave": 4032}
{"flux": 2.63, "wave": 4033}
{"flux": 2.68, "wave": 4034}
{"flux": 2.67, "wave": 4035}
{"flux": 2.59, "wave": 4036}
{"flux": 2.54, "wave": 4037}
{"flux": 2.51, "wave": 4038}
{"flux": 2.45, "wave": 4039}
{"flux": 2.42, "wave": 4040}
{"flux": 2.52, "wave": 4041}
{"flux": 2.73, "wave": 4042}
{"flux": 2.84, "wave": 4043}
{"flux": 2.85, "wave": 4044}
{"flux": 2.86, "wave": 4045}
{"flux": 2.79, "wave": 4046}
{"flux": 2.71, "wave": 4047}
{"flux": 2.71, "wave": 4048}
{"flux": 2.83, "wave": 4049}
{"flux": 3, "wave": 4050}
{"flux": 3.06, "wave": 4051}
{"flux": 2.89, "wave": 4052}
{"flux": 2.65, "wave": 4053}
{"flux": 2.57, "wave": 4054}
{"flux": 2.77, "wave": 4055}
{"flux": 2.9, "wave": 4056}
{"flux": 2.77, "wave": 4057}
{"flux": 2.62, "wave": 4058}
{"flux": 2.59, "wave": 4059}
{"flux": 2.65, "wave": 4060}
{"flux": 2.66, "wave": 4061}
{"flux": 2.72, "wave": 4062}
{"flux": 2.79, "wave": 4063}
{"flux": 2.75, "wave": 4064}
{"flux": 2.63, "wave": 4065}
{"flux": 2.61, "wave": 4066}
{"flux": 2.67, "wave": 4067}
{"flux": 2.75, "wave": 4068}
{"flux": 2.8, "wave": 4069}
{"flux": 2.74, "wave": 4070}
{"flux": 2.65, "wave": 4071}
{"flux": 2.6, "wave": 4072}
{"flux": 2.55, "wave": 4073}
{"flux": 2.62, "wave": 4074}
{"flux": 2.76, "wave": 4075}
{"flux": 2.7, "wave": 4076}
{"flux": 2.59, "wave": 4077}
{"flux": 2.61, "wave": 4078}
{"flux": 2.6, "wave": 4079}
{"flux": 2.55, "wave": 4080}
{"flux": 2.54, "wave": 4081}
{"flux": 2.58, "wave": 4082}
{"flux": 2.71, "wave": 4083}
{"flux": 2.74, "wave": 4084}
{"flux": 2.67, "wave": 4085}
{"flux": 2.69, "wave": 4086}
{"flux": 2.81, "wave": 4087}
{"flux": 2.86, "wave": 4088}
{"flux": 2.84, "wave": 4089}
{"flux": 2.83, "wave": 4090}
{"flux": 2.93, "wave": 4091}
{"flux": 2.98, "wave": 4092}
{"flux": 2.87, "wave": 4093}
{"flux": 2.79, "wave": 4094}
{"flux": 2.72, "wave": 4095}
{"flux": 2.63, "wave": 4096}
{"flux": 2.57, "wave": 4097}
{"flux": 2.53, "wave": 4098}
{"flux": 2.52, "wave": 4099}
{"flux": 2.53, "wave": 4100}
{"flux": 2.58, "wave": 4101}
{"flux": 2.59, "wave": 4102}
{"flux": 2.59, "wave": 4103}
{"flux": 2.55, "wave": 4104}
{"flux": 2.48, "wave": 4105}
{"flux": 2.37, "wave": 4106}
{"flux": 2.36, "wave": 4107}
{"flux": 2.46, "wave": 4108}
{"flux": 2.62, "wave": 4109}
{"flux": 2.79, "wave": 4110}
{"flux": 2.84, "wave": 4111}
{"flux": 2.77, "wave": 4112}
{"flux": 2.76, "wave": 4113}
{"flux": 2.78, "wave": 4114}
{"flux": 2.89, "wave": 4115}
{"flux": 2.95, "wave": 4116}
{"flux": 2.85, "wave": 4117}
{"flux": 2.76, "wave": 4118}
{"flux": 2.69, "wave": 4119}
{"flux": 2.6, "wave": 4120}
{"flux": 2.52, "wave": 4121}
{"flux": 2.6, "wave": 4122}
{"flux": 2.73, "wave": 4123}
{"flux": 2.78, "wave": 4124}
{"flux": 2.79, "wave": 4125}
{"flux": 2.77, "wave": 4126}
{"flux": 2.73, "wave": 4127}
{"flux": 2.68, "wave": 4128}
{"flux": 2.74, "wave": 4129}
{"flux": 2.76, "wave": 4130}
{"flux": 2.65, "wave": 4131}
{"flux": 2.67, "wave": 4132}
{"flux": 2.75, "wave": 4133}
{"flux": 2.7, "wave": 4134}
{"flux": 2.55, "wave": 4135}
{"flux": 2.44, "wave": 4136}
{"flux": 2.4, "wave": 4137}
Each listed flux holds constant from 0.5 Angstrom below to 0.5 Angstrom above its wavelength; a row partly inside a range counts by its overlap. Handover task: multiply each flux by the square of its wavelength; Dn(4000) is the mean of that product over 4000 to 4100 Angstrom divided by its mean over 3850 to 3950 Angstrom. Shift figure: 1.79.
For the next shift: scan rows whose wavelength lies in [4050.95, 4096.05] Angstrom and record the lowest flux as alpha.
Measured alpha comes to 2.54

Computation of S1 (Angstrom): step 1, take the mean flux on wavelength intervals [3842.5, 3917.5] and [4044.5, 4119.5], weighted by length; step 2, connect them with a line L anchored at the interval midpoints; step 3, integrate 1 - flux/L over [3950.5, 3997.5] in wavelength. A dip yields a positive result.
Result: 5.7 Angstrom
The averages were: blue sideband 1.68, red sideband 2.7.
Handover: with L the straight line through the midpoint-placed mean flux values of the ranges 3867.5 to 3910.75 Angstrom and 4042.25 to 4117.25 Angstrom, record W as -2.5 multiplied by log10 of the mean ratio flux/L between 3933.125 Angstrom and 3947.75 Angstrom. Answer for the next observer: 0.41 mag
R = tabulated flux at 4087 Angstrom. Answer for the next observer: 2.81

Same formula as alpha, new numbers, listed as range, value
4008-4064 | 2.42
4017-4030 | 2.62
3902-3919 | 1.81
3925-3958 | 0.996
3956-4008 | 0.954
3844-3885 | 1.19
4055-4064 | 2.59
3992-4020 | 2.52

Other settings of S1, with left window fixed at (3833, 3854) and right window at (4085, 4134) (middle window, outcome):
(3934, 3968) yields 5.0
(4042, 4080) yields -4.4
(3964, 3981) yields 5.4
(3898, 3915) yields -3.2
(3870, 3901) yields -1.7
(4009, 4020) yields -3.4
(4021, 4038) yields -3.4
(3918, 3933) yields 1.7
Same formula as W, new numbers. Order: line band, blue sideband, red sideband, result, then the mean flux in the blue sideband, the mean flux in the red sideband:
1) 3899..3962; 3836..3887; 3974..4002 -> 0.126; 1.5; 2.34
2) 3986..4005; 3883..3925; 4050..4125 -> -0.134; 1.83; 2.69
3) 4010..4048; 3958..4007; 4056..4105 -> -0.186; 2.02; 2.68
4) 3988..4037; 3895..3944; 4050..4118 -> -0.207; 1.65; 2.7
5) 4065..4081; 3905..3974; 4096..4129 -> -0.099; 1.61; 2.66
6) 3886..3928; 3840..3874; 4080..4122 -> -0.034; 1.52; 2.68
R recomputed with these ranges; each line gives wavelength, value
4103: 2.59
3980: 2.14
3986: 2.62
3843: 1.17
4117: 2.85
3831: 0.927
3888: 1.43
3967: 1.01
